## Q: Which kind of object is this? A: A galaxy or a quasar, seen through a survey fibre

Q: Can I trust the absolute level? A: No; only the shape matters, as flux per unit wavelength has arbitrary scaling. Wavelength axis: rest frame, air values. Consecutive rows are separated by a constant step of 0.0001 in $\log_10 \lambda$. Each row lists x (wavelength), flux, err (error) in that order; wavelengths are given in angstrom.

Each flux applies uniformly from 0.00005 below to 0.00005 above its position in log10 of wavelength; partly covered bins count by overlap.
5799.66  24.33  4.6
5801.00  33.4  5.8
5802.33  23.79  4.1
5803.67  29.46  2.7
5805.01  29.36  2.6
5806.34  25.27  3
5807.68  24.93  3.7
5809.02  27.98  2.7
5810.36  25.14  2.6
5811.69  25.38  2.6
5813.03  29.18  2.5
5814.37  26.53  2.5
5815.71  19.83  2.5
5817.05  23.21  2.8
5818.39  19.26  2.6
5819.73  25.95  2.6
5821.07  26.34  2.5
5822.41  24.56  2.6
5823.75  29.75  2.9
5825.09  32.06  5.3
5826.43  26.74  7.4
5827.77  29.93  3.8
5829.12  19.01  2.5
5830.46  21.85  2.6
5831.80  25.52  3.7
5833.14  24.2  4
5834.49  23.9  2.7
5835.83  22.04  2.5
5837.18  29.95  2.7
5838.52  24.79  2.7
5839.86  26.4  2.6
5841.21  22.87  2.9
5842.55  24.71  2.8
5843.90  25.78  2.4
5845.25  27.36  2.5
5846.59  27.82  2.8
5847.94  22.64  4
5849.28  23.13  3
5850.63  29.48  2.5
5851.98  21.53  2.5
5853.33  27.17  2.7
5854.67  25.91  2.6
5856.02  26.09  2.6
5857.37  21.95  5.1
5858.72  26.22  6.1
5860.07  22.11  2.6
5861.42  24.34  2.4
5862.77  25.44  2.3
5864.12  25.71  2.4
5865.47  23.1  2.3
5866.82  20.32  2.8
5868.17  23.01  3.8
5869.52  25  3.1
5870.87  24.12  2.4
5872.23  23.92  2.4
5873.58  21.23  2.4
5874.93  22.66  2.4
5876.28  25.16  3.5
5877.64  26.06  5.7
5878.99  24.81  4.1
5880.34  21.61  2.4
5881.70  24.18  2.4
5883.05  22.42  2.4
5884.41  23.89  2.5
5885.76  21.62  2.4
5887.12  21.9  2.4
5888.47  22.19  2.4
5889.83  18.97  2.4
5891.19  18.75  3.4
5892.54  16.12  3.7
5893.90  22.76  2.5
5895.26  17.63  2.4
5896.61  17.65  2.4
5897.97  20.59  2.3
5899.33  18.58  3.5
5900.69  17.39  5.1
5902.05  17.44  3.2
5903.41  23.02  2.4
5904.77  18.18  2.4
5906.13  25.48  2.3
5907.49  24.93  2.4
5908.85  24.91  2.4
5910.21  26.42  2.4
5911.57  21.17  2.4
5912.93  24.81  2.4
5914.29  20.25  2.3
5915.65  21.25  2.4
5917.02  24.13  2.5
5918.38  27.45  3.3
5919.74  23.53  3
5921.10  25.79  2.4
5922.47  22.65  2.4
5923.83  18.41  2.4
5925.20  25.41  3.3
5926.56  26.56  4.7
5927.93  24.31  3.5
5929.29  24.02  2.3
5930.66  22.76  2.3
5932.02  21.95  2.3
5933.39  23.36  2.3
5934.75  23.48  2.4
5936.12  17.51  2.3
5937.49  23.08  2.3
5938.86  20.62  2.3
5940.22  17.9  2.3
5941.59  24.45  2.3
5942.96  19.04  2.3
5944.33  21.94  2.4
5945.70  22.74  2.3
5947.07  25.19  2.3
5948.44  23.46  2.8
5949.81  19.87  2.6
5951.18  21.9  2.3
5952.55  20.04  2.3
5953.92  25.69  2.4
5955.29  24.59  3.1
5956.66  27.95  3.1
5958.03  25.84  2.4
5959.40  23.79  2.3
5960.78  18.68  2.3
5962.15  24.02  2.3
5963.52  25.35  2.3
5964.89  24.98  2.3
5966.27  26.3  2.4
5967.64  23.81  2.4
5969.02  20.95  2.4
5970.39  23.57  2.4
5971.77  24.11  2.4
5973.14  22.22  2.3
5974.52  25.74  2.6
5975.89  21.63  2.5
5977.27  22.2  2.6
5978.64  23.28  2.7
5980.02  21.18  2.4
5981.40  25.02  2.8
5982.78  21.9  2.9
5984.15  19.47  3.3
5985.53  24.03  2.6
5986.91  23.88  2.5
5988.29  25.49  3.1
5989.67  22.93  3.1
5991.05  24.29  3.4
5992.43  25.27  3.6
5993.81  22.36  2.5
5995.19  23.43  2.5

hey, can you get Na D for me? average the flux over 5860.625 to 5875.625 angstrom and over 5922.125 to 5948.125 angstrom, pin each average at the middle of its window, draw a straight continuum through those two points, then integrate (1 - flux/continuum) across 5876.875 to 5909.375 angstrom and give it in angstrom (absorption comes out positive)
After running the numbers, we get 2.6 angstrom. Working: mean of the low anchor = 23.5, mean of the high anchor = 22.4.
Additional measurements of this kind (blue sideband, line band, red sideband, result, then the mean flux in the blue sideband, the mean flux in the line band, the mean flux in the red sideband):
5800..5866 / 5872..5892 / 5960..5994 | 1.8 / 25.5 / 22.6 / 23.3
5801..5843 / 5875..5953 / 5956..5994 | 7.2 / 25.6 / 22.1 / 23.6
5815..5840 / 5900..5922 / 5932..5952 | -0.3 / 25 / 22.9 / 21.7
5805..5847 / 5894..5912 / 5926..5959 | 2.0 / 25.5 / 21.1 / 22.8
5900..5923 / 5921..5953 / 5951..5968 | 1.7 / 22.9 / 22.3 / 24.2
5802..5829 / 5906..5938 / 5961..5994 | 1.2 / 26.1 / 23.5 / 23.4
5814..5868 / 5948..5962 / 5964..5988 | 0.2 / 24.9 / 23.2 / 23.2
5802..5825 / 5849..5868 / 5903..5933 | 0.3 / 25.8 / 24.4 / 23.5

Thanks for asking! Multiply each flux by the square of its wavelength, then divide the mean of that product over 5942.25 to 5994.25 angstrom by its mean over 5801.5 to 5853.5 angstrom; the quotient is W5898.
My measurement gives 0.96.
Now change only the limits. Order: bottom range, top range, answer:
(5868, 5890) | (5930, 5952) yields 0.96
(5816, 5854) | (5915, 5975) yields 0.95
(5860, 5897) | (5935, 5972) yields 1.05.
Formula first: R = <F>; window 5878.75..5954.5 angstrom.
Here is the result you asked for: 22.1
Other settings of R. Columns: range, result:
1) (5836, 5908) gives 23.1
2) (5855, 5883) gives 23.8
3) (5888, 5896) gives 19.3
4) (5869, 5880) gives 24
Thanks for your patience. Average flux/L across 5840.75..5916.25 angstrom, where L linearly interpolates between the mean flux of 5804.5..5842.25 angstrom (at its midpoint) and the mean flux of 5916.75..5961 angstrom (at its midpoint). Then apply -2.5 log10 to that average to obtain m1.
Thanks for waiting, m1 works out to 0.06 mag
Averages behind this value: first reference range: 25.4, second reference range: 23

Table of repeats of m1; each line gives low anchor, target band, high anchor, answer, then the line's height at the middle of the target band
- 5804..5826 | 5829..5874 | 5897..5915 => -0.008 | 24.3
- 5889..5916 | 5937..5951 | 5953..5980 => 0.047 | 22.8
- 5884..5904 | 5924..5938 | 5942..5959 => -0.049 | 22.1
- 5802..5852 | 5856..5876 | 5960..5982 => 0.058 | 24.9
